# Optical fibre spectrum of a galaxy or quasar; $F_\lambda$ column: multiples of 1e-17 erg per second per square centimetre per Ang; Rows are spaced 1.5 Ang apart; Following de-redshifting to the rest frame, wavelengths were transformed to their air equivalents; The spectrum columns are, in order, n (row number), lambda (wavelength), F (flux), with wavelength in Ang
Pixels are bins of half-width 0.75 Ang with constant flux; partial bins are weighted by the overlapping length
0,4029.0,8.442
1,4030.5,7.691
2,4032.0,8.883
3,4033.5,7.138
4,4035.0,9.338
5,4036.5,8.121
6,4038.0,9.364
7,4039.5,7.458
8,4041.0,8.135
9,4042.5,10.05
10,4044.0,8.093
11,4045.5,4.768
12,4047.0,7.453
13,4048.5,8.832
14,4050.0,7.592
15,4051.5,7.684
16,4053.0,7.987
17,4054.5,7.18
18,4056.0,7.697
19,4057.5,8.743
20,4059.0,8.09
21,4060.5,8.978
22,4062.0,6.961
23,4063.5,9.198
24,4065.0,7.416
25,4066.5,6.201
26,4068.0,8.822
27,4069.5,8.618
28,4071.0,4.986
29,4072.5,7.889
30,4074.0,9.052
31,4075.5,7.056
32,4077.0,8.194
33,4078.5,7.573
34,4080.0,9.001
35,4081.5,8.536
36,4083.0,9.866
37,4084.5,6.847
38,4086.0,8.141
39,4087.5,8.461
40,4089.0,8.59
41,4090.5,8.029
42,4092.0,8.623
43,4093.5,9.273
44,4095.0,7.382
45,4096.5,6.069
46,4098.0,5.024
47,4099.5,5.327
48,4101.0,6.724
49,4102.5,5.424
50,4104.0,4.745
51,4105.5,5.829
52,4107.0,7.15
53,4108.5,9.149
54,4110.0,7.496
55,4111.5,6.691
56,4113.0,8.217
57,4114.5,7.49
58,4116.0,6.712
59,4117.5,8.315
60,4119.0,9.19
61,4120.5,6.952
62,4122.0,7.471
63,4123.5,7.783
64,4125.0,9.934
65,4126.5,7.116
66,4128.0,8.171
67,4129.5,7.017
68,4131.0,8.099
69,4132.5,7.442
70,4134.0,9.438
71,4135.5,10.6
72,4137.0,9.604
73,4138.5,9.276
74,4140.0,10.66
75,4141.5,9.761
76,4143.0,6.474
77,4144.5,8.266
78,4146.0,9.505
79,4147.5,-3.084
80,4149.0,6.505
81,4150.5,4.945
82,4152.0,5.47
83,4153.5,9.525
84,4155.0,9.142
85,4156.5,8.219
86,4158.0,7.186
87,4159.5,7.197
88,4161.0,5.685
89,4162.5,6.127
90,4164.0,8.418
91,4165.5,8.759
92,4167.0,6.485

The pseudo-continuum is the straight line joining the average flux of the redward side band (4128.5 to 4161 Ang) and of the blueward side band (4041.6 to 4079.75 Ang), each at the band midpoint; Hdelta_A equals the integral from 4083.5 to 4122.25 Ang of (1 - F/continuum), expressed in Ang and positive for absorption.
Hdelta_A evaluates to 2.17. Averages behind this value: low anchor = 7.82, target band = 7.3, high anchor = 7.64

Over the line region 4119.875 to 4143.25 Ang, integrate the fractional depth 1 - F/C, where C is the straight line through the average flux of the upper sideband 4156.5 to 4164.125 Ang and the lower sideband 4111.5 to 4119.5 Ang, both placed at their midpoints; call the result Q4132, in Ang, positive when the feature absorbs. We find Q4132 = -3.3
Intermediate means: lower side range 7.83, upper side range 6.93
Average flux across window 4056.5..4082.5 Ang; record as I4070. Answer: 7.98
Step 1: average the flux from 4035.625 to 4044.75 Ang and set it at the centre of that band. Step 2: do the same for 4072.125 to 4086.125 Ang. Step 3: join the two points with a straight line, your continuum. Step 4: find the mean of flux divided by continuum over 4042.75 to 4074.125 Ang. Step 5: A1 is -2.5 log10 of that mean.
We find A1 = 0.09 mag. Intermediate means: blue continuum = 8.55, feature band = 7.74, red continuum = 8.23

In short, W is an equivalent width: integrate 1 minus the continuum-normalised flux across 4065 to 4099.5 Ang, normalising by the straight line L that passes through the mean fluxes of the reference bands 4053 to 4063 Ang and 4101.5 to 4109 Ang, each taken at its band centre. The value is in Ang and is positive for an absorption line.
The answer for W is -2.98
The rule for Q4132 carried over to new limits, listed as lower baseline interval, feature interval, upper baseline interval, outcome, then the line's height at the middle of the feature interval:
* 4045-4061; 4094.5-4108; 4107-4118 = 2.97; 7.69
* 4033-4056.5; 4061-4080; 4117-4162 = 0.35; 7.88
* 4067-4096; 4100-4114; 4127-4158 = 2.01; 7.96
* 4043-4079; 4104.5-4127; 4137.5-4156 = -0.77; 7.42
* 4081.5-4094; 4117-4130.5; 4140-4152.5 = -1.66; 7.12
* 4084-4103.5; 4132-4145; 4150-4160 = -3.04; 7.38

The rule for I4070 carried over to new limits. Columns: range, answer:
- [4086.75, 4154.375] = 7.49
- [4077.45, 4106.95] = 7.34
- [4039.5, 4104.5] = 7.67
